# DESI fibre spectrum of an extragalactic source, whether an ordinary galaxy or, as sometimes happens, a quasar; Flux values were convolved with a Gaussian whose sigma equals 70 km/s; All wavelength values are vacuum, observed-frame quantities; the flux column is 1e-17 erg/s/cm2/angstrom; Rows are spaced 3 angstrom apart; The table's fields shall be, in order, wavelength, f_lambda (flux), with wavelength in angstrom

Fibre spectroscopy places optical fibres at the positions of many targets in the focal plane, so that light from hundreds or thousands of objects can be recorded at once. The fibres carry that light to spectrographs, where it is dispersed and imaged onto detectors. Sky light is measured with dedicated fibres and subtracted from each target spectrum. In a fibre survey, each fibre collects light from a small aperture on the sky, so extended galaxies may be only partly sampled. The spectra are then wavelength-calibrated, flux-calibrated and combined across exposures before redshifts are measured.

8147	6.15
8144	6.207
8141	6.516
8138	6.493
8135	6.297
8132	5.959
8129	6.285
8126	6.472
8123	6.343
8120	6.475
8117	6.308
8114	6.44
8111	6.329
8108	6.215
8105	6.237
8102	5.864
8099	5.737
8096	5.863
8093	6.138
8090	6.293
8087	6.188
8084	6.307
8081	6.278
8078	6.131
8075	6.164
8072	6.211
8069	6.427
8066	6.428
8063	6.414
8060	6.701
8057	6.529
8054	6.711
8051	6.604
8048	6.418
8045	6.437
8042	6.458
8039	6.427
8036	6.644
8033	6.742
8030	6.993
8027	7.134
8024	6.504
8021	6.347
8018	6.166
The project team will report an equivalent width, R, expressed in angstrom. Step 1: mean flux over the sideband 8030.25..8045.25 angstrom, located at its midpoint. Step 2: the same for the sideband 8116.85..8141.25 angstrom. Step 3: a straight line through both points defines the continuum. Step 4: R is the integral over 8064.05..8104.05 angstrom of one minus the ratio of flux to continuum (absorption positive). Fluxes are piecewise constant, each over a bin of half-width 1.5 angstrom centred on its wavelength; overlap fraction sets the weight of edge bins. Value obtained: 1.9 angstrom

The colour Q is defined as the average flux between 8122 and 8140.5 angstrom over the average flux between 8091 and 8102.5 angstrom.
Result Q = 1.1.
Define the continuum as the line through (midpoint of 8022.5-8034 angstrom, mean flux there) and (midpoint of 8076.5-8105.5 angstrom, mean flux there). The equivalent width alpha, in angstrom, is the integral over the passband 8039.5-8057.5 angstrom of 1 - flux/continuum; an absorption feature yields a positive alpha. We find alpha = 0.2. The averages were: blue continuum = 6.85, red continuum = 6.1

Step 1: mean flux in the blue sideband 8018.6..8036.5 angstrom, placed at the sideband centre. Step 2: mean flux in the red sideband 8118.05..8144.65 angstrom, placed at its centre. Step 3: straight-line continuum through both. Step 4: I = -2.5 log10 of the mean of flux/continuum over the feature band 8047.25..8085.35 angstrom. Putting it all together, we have 0.03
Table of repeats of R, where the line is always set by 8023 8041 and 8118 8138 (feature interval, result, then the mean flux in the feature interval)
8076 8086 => 0.4 angstrom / 6.23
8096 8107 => 0.8 angstrom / 5.95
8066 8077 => 0.5 angstrom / 6.28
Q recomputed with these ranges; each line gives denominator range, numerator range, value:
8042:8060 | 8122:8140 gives 0.96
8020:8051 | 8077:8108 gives 0.92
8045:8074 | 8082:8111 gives 0.94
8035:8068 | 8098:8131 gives 0.96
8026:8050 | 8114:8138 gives 0.95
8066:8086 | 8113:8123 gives 1.02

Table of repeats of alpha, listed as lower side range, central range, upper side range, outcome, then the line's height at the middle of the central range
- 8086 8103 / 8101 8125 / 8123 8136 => -0.6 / 6.14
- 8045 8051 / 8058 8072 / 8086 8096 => -0.3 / 6.35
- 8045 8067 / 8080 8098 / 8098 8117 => 0.4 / 6.3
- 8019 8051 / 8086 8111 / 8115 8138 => 1.3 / 6.41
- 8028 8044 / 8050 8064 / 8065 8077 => -0.3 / 6.44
